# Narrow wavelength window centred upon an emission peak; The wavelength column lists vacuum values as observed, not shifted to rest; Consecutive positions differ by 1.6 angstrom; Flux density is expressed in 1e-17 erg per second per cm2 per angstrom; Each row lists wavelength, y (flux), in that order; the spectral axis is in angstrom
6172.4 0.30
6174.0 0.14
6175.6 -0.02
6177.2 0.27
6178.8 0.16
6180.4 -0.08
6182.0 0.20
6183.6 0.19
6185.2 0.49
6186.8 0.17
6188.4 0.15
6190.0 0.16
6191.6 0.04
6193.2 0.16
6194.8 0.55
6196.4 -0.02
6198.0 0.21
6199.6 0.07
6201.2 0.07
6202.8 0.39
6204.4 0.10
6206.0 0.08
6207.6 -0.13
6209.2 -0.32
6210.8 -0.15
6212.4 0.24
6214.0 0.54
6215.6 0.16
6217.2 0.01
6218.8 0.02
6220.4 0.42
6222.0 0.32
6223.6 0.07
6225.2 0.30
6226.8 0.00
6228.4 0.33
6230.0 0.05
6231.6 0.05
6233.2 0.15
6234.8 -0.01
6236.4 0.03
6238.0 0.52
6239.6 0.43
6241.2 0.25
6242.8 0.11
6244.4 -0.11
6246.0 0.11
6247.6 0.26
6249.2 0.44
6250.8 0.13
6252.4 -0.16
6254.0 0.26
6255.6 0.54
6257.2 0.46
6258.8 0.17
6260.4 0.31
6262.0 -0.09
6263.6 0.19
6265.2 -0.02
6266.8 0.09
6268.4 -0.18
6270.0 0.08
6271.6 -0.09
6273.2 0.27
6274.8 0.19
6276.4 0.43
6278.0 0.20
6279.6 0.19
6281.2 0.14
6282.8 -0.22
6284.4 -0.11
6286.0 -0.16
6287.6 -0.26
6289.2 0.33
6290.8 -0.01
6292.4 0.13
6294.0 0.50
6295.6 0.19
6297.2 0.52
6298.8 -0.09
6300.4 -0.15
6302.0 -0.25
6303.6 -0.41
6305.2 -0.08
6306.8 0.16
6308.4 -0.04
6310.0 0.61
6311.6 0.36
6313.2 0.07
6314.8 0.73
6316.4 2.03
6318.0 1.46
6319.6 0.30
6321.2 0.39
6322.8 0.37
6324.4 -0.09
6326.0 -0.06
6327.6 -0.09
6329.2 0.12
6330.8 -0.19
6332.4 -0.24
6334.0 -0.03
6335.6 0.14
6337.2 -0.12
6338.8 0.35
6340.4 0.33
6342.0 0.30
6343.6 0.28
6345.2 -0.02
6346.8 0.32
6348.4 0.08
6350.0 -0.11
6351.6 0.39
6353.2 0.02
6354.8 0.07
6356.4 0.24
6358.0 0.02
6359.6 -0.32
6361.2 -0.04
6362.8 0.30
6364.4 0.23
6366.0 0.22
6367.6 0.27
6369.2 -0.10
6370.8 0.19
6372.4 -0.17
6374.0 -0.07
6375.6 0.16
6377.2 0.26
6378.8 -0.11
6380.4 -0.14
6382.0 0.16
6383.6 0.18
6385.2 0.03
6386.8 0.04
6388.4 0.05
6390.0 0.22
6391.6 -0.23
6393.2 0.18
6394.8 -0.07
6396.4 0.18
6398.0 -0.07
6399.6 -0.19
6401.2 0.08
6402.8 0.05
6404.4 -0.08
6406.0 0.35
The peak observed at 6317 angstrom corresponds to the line [O III] 5007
